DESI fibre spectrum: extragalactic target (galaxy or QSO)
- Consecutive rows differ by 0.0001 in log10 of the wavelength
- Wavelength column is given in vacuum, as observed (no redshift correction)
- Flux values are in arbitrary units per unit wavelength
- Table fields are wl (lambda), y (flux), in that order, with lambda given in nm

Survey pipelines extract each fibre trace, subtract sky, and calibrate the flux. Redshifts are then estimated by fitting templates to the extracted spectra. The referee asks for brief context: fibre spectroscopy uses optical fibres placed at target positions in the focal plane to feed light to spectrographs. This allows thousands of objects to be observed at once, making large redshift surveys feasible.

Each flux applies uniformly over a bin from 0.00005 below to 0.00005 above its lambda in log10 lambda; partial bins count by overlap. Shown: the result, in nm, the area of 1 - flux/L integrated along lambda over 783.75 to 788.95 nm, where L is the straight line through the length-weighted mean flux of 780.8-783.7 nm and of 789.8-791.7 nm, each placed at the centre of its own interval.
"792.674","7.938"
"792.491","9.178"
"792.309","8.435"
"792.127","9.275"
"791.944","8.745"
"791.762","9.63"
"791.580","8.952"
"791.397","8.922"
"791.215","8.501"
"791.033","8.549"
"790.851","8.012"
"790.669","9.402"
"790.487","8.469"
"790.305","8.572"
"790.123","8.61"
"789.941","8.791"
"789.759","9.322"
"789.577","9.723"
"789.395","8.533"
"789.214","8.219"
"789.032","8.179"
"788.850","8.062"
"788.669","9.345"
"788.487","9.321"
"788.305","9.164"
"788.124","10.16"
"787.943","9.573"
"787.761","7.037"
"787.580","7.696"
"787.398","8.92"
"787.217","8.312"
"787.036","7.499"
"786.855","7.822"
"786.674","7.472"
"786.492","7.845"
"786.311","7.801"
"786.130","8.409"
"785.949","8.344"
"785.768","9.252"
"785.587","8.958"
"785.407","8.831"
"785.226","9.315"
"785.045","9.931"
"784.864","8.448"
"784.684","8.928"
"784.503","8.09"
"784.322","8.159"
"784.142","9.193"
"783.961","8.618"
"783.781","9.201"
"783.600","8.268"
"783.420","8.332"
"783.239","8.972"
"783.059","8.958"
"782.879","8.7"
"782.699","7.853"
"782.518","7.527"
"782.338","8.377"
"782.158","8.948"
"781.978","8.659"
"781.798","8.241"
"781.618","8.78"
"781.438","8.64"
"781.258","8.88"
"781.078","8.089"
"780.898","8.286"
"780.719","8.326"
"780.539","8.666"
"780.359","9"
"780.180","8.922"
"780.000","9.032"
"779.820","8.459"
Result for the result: -0.01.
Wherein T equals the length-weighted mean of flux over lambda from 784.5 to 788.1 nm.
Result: 8.46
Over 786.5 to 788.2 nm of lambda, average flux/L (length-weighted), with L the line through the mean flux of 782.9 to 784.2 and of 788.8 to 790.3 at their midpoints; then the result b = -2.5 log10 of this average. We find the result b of 0.06 mag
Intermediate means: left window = 8.78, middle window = 8.24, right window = 8.69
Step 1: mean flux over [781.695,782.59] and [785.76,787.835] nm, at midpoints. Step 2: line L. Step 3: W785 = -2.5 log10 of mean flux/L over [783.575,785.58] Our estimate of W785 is -0.085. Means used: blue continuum 8.38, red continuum 7.99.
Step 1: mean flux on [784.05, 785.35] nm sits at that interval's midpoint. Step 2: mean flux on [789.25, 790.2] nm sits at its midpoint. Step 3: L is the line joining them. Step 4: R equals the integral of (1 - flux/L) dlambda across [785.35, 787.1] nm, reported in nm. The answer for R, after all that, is 0.13 nm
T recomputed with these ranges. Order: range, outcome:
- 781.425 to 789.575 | 8.57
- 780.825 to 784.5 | 8.52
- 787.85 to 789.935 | 9.04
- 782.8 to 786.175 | 8.79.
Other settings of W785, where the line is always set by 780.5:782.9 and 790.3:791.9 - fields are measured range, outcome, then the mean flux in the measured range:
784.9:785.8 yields -0.079 mag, 9.21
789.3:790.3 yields -0.027 mag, 8.96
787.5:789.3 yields 0.000 mag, 8.68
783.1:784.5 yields -0.019 mag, 8.65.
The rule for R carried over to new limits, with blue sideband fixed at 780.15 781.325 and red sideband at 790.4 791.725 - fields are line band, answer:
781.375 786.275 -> -0.02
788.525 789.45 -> 0.02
